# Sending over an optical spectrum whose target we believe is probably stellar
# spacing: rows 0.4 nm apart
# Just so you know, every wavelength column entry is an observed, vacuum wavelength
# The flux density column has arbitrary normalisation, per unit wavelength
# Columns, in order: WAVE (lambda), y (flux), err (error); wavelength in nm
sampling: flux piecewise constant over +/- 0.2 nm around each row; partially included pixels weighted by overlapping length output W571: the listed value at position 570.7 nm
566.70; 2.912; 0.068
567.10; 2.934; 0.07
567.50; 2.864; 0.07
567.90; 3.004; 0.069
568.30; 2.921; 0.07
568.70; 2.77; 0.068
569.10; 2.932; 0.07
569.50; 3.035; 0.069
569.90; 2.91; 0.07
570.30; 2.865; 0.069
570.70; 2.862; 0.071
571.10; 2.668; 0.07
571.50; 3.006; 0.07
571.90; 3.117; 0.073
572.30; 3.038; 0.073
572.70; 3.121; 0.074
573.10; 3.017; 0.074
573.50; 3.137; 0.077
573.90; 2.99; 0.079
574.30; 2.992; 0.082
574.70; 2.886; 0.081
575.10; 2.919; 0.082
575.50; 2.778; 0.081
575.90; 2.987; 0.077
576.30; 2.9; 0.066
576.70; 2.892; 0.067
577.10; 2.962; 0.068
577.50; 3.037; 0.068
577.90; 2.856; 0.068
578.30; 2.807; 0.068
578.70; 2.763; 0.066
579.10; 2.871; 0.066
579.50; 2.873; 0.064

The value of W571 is 2.862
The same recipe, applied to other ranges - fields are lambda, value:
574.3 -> 2.992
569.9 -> 2.91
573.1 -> 3.017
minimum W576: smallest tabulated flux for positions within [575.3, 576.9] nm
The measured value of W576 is 2.778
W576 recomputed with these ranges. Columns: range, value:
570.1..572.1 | 2.668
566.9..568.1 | 2.864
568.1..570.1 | 2.77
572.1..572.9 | 3.038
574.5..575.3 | 2.886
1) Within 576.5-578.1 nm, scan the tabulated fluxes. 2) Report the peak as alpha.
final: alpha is 3.037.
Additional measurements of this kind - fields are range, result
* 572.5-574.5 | 3.137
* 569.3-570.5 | 3.035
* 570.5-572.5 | 3.117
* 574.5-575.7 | 2.919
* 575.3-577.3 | 2.987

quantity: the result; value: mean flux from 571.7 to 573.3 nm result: 3.07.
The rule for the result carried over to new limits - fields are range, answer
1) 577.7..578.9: 2.81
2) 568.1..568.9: 2.85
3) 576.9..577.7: 3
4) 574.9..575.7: 2.85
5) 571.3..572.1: 3.06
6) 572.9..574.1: 3.05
